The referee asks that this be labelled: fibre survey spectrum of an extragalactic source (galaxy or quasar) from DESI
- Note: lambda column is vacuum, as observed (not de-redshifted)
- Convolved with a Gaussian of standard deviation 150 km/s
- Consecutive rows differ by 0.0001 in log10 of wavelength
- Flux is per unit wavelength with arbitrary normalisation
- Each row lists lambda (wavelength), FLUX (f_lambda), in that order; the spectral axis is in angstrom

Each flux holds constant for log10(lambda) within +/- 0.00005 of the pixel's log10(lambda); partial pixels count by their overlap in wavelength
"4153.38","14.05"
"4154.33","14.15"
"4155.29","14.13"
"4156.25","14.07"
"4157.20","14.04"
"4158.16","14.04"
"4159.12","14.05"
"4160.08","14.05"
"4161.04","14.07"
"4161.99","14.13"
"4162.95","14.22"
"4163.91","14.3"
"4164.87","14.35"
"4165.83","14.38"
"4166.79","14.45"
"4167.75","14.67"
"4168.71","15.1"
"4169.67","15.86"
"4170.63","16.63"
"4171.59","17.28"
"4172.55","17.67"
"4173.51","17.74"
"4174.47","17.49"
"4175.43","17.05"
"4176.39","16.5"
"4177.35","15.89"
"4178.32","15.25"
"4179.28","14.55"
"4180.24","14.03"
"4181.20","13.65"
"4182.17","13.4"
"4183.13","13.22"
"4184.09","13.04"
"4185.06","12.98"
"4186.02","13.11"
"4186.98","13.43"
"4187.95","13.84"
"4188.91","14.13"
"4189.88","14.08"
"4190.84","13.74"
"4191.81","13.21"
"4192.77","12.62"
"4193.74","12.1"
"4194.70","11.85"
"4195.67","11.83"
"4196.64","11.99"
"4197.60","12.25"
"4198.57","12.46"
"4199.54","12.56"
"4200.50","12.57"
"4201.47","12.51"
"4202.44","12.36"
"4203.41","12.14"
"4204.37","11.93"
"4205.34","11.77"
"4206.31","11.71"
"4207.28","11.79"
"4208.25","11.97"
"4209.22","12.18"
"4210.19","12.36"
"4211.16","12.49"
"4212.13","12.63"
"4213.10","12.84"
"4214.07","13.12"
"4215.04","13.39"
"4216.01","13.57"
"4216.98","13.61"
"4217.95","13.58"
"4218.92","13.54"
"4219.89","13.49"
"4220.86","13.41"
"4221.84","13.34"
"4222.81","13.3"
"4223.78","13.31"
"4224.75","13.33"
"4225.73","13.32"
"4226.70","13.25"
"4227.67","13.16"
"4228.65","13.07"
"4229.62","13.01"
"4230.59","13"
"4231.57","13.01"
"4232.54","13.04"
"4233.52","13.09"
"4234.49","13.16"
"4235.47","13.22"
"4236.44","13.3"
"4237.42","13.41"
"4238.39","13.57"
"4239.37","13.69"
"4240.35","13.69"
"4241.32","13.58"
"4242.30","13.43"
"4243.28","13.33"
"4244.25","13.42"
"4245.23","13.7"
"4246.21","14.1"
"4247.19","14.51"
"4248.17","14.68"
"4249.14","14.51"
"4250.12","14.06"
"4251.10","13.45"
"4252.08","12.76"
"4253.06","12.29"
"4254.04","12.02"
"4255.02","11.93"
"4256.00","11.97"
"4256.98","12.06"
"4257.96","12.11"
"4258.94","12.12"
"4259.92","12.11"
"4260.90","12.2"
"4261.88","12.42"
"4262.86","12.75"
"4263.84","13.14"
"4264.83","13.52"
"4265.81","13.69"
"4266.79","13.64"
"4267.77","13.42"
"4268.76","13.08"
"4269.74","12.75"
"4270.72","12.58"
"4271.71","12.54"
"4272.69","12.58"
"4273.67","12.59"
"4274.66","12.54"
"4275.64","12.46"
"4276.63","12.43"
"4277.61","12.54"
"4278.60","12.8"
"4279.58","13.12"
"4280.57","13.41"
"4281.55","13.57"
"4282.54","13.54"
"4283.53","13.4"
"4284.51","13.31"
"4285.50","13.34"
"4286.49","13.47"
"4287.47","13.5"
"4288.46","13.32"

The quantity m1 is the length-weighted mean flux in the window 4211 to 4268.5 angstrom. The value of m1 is 13.2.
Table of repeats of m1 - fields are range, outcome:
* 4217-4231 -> 13.3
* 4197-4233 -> 12.8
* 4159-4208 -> 13.9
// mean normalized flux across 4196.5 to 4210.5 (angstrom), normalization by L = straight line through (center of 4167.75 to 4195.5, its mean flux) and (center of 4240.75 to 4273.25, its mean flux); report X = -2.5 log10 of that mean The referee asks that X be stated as 0.16 mag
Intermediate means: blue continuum 14.6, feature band 12.2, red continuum 13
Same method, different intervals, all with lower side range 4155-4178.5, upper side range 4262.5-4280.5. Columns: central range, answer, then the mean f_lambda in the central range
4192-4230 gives 0.12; 12.7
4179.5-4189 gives 0.11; 13.5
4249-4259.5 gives 0.06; 12.6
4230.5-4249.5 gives 0.00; 13.6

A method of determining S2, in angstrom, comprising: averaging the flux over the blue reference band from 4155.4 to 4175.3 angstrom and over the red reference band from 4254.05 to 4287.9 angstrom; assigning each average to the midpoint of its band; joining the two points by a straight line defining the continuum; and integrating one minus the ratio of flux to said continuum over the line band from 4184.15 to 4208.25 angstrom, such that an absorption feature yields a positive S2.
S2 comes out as 3.1 angstrom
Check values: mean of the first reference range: 15.1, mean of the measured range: 12.6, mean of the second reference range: 12.8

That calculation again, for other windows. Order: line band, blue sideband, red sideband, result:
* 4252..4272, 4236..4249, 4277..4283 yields 1.21 angstrom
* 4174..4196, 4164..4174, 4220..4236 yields 1.63 angstrom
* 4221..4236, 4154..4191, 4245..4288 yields 0.56 angstrom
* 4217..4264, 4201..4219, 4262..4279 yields -1.63 angstrom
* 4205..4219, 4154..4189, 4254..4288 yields 1.27 angstrom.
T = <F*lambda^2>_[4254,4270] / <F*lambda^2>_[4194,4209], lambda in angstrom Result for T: 1.1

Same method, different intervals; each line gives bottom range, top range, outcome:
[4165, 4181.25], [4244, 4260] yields 0.86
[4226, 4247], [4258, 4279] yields 0.97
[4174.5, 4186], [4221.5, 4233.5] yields 0.93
